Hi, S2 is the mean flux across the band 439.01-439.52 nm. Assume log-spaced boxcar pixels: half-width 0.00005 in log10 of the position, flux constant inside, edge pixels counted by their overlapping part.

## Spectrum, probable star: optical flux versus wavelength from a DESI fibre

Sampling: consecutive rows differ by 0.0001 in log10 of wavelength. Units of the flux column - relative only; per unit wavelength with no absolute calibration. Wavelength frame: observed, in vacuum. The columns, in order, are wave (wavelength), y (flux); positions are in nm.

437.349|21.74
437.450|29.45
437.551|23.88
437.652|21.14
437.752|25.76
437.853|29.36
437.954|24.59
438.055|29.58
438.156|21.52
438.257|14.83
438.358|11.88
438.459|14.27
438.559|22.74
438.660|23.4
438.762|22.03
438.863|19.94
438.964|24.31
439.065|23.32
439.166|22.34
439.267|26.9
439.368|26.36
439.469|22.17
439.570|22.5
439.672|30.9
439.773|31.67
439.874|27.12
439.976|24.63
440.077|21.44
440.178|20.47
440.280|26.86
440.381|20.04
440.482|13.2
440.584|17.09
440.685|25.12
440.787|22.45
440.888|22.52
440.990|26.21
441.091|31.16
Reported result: 24.3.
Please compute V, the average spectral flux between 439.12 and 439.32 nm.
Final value 24.7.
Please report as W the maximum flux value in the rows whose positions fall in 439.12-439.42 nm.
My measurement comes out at 26.9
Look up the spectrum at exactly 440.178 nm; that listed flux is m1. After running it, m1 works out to 20.47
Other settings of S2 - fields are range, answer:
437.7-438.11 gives 27.2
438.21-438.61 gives 16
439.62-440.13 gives 27.1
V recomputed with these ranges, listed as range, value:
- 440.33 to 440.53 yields 16.8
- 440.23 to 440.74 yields 20.5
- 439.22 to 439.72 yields 25.7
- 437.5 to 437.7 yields 22.5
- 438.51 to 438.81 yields 22.7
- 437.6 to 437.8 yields 23.5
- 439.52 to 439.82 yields 28.3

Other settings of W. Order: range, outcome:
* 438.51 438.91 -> 23.4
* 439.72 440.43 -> 31.67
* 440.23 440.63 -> 26.86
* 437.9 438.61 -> 29.58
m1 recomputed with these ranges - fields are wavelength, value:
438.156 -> 21.52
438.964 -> 24.31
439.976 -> 24.63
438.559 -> 22.74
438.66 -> 23.4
